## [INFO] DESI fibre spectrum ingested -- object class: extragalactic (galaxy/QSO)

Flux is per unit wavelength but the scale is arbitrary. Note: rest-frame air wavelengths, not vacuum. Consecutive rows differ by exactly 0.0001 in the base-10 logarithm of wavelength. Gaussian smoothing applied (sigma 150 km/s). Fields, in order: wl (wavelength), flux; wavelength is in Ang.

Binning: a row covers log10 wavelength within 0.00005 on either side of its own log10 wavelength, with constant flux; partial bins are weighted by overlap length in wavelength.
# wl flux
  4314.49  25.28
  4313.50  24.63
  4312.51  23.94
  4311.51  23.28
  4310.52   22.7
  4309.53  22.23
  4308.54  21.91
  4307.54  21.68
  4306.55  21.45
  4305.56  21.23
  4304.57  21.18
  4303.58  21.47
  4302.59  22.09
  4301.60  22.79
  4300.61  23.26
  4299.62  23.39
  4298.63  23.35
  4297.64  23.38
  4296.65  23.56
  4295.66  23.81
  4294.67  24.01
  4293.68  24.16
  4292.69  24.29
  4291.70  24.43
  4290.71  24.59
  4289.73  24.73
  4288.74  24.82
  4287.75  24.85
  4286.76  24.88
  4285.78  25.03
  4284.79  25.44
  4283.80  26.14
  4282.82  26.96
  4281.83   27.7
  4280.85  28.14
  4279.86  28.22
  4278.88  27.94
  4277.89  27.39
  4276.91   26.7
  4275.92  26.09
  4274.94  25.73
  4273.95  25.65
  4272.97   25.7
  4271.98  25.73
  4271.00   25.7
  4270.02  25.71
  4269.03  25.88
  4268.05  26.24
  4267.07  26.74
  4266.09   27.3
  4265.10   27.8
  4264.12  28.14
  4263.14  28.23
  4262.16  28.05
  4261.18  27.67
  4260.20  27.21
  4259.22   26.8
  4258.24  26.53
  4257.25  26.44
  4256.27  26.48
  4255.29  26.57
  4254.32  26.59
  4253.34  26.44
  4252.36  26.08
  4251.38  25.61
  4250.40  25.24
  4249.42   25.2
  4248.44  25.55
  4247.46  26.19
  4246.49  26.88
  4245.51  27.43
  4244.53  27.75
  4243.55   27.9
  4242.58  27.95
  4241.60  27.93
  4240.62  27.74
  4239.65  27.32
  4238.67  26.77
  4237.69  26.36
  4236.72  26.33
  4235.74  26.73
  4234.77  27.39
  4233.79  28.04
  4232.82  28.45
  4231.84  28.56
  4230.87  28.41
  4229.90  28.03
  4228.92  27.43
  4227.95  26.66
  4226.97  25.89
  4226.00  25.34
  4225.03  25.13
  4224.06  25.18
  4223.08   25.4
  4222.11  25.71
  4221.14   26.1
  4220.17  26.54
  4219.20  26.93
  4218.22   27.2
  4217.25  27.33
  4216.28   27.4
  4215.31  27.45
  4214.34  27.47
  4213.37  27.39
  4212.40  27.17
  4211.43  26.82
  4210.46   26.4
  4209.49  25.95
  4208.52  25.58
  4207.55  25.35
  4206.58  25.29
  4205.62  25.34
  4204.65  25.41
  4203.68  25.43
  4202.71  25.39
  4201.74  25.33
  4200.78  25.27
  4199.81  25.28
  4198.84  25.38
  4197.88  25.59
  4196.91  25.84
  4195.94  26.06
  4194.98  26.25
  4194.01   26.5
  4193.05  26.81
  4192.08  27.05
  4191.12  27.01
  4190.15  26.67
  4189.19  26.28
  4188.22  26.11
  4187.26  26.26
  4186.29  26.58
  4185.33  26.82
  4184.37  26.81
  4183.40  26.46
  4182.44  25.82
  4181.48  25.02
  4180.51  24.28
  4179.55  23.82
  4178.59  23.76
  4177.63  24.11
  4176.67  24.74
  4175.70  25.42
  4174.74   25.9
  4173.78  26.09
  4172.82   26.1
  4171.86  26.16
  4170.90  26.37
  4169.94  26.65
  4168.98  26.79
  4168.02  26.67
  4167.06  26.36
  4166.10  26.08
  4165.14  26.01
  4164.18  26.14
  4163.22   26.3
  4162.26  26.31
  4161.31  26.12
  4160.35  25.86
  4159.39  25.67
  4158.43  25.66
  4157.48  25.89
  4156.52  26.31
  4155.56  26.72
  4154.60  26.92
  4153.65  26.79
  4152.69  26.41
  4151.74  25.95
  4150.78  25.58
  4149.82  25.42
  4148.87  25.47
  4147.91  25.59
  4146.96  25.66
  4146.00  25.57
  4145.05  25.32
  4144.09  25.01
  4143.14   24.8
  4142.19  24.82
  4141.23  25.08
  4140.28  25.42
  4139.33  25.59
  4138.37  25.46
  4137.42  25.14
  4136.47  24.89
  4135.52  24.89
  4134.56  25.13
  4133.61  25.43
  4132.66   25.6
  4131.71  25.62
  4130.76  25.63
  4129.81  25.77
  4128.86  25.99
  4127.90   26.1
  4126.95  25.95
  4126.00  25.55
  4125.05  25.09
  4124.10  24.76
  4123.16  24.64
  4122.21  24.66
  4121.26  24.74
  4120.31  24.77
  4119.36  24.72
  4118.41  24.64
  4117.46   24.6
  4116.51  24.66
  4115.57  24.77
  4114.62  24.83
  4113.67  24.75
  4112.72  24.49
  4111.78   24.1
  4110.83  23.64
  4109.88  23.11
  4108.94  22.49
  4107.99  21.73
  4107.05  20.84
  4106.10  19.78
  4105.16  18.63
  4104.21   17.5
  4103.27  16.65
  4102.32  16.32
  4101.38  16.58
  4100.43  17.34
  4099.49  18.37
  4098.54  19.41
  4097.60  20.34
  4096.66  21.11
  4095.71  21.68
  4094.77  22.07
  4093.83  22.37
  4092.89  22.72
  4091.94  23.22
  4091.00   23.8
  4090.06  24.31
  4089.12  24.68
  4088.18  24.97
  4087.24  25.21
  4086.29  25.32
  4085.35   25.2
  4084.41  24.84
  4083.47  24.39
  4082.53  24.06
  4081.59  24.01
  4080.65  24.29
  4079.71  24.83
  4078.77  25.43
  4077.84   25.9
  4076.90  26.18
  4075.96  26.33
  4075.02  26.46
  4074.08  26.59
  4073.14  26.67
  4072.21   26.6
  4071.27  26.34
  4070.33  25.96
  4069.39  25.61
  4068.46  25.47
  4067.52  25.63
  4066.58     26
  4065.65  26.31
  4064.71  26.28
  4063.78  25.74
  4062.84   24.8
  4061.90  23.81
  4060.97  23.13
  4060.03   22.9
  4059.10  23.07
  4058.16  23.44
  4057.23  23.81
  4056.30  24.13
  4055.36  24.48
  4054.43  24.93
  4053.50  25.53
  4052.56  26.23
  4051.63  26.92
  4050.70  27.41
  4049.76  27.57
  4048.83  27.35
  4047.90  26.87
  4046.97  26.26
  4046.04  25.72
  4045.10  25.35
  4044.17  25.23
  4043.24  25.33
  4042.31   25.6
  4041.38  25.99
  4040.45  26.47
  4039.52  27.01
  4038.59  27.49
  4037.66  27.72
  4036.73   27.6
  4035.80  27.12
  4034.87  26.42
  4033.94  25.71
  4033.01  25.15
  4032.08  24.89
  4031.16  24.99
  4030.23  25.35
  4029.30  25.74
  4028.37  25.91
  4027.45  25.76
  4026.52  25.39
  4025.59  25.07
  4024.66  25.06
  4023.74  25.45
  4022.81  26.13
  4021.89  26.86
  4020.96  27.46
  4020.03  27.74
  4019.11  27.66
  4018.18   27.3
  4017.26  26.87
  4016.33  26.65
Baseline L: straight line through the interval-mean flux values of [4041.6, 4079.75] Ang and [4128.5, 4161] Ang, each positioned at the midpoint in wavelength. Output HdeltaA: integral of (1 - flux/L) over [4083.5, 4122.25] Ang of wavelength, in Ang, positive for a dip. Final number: 4.8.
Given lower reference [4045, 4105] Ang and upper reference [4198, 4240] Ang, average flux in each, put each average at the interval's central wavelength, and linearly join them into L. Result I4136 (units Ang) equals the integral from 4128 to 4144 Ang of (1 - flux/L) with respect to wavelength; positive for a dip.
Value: -0.2 Ang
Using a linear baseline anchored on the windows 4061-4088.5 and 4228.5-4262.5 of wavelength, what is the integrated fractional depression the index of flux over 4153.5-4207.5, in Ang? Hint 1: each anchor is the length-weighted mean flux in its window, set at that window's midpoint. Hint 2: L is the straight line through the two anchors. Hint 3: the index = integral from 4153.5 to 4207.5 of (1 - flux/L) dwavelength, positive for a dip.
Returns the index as 1.0 Ang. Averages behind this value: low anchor 25.5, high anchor 27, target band 25.9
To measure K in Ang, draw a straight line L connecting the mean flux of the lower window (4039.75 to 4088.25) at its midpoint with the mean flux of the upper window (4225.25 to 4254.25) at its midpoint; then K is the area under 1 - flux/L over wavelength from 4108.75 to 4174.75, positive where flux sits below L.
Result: 1.6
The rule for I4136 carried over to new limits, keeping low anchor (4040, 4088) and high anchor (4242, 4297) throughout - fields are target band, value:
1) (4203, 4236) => -0.7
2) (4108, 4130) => 0.9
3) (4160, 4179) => 0.0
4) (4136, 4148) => 0.2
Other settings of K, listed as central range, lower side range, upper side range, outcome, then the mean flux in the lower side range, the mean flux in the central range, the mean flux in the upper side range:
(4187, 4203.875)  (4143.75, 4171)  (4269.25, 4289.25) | 0.04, 26.1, 26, 26.2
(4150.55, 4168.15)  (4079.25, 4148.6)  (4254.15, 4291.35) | -1.25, 23.7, 26.2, 26.5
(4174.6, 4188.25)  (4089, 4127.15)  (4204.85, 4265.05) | -0.27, 22.4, 25.4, 26.8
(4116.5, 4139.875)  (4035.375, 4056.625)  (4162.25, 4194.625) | 0.80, 26.3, 25.2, 26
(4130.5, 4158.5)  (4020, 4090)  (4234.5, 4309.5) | 0.05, 25.6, 25.6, 25.7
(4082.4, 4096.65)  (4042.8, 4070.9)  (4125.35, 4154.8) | 0.90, 25.4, 23.8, 25.6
